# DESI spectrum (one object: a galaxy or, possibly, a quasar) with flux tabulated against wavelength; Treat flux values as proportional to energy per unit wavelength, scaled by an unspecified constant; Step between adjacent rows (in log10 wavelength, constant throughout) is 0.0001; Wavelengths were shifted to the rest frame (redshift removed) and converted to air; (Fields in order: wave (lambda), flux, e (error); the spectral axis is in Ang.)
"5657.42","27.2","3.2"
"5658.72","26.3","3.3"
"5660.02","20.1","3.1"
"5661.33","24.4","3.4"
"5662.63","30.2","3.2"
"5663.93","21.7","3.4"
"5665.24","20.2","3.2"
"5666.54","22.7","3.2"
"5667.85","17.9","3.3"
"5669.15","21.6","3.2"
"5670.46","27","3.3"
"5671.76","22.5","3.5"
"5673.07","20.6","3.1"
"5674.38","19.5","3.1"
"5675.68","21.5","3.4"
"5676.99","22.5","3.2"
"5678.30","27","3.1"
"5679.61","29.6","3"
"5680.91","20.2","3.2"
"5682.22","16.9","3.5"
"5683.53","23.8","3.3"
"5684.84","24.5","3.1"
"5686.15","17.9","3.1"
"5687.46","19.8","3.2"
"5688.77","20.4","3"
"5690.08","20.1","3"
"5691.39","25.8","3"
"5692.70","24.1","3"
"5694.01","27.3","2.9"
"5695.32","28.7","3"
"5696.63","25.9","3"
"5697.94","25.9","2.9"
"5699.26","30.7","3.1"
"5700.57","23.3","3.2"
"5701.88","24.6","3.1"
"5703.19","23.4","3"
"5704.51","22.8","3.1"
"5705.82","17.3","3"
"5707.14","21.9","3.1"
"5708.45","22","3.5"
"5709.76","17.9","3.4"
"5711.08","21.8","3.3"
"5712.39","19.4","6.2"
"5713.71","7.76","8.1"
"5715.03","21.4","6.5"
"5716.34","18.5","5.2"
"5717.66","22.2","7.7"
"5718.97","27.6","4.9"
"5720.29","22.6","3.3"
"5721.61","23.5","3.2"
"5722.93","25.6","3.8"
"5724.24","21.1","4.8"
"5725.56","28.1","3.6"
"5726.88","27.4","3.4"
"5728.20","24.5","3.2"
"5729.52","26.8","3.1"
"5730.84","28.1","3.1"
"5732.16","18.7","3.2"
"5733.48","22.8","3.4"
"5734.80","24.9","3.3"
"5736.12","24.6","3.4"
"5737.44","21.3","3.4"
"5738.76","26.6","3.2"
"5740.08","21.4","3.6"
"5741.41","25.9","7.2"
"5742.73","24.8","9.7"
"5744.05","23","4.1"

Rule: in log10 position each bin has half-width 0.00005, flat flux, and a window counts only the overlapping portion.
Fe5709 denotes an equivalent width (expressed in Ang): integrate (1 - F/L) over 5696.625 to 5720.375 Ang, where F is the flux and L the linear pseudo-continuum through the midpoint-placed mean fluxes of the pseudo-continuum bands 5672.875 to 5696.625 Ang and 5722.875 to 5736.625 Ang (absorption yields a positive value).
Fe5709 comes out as 2.0 Ang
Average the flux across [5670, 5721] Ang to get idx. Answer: 22.5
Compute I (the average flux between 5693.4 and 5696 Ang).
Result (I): 28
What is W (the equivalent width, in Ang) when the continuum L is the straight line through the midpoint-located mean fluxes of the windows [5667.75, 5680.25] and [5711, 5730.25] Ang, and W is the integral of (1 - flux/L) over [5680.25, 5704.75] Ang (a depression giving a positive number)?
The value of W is -0.6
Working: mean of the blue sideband 23.2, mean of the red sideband 22.6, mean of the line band 23.5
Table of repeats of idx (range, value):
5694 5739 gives 23.3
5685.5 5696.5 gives 23.2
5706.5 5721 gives 20.3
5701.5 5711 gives 21.3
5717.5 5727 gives 24.8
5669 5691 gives 22.1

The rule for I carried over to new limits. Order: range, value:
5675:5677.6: 22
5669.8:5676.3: 22.2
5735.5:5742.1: 24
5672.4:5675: 20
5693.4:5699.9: 27.7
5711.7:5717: 16.8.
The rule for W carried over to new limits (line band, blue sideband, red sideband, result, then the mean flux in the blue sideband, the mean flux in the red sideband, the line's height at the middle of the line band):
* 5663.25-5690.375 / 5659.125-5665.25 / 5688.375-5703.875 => 2.8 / 23.8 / 25.1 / 24.3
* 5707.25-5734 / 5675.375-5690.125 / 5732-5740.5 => 0.6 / 22.1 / 23.2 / 22.9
